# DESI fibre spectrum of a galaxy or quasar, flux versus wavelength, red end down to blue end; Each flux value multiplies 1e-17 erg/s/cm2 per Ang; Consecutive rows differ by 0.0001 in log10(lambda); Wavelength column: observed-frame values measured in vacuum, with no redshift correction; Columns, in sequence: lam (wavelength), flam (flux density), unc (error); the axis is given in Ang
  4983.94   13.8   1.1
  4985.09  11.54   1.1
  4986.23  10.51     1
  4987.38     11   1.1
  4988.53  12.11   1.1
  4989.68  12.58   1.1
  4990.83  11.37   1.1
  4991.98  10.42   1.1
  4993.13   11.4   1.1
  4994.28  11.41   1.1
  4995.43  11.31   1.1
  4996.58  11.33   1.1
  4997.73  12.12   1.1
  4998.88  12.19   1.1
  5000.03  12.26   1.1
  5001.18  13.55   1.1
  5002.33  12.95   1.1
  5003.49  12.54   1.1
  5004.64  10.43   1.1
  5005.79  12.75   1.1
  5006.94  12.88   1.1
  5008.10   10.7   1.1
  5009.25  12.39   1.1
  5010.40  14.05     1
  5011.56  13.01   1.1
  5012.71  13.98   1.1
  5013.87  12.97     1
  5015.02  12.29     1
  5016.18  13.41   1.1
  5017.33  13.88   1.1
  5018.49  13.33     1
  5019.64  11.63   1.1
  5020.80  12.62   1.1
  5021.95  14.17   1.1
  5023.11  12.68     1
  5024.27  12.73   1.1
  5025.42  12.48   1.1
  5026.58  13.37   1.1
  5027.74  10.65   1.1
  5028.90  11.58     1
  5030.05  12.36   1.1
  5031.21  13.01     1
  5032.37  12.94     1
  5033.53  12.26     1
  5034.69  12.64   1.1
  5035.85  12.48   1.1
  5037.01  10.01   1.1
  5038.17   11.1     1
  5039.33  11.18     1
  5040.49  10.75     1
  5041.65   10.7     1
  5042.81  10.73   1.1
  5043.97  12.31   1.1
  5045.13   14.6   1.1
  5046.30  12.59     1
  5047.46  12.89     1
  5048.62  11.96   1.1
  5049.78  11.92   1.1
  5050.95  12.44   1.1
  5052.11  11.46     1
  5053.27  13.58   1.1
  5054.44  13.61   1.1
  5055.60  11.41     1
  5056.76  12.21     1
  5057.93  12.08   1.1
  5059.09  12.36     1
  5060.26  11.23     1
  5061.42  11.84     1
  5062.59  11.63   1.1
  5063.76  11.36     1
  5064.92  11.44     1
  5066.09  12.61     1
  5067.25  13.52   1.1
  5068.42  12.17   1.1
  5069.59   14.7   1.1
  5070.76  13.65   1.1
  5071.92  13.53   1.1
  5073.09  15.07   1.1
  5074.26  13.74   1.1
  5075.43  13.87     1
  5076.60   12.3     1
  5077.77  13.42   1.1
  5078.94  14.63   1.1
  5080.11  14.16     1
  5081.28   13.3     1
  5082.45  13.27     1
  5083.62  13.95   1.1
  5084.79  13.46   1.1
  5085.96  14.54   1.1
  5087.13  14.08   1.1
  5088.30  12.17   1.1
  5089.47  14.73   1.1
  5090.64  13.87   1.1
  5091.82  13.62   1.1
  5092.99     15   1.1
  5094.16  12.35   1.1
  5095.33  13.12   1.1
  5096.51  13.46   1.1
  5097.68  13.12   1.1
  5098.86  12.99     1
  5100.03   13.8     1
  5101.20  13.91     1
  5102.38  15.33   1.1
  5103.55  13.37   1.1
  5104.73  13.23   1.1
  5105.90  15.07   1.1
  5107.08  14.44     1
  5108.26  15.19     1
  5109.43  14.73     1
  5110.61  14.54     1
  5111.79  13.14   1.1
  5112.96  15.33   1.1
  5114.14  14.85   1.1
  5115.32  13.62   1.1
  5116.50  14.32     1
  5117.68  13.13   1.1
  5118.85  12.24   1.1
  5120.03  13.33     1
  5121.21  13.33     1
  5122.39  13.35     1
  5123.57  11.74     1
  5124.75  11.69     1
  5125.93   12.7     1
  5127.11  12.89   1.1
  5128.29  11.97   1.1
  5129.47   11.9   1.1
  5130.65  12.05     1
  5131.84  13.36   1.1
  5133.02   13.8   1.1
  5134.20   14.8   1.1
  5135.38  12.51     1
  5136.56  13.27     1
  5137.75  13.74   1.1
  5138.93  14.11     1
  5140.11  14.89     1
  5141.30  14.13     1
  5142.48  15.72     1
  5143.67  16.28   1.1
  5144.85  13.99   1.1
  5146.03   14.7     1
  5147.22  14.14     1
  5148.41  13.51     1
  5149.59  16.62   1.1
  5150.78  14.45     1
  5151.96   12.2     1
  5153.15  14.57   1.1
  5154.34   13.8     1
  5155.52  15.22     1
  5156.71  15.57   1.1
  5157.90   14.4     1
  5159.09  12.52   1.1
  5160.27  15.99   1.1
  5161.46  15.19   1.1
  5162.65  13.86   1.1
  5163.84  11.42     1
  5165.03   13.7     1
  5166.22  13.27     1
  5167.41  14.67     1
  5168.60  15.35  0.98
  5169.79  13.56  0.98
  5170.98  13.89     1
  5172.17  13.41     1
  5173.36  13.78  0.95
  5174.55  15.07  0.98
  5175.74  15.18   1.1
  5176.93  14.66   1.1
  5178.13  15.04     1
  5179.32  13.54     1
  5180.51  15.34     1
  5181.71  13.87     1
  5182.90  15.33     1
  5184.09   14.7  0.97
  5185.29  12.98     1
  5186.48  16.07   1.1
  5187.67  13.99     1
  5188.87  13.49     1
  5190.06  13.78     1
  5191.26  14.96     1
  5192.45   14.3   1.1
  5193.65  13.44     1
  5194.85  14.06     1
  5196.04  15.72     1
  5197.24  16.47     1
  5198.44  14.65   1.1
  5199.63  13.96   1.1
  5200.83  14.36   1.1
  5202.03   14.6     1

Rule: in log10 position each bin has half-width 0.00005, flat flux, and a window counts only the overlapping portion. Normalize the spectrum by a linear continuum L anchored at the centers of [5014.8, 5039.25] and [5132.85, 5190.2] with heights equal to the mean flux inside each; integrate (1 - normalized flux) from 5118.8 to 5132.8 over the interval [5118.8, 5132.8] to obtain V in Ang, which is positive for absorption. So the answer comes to 1.23 Ang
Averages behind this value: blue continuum 12.4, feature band 12.6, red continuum 14.3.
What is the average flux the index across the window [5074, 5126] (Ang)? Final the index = 13.7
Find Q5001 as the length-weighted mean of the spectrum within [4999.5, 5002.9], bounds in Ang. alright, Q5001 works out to 12.9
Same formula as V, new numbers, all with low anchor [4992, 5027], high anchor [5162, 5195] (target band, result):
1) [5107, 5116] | -0.64 Ang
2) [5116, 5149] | 0.58 Ang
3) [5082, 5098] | -0.39 Ang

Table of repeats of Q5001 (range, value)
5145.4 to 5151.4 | 14.7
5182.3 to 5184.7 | 15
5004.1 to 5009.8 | 11.8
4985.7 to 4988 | 10.8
